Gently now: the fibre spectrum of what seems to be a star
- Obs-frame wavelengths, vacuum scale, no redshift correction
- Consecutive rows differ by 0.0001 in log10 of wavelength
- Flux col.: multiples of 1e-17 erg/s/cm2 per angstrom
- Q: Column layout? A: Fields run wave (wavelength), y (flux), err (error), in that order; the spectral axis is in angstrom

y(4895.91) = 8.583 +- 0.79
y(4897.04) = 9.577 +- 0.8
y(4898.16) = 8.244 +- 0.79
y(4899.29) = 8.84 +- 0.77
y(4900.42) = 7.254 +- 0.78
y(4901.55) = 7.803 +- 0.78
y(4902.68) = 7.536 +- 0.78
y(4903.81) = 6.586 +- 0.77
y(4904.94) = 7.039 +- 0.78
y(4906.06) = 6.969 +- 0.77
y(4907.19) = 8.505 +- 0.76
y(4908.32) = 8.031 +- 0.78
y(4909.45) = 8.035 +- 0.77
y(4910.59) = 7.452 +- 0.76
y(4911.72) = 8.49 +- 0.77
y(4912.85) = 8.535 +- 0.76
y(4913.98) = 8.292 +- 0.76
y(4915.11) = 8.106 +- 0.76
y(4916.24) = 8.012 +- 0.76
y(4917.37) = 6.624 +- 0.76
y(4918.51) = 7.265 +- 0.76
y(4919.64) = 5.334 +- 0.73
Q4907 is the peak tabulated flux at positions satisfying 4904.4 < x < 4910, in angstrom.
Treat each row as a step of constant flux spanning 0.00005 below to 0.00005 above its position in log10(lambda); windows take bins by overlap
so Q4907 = 8.505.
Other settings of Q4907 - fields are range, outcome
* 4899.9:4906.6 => 7.803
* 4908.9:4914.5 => 8.535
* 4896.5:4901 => 9.577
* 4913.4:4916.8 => 8.292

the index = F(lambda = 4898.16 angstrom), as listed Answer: 8.244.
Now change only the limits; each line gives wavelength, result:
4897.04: 9.577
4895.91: 8.583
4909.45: 8.035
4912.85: 8.535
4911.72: 8.49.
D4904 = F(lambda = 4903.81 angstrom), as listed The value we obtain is 6.586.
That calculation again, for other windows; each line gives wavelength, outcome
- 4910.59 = 7.452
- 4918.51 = 7.265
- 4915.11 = 8.106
